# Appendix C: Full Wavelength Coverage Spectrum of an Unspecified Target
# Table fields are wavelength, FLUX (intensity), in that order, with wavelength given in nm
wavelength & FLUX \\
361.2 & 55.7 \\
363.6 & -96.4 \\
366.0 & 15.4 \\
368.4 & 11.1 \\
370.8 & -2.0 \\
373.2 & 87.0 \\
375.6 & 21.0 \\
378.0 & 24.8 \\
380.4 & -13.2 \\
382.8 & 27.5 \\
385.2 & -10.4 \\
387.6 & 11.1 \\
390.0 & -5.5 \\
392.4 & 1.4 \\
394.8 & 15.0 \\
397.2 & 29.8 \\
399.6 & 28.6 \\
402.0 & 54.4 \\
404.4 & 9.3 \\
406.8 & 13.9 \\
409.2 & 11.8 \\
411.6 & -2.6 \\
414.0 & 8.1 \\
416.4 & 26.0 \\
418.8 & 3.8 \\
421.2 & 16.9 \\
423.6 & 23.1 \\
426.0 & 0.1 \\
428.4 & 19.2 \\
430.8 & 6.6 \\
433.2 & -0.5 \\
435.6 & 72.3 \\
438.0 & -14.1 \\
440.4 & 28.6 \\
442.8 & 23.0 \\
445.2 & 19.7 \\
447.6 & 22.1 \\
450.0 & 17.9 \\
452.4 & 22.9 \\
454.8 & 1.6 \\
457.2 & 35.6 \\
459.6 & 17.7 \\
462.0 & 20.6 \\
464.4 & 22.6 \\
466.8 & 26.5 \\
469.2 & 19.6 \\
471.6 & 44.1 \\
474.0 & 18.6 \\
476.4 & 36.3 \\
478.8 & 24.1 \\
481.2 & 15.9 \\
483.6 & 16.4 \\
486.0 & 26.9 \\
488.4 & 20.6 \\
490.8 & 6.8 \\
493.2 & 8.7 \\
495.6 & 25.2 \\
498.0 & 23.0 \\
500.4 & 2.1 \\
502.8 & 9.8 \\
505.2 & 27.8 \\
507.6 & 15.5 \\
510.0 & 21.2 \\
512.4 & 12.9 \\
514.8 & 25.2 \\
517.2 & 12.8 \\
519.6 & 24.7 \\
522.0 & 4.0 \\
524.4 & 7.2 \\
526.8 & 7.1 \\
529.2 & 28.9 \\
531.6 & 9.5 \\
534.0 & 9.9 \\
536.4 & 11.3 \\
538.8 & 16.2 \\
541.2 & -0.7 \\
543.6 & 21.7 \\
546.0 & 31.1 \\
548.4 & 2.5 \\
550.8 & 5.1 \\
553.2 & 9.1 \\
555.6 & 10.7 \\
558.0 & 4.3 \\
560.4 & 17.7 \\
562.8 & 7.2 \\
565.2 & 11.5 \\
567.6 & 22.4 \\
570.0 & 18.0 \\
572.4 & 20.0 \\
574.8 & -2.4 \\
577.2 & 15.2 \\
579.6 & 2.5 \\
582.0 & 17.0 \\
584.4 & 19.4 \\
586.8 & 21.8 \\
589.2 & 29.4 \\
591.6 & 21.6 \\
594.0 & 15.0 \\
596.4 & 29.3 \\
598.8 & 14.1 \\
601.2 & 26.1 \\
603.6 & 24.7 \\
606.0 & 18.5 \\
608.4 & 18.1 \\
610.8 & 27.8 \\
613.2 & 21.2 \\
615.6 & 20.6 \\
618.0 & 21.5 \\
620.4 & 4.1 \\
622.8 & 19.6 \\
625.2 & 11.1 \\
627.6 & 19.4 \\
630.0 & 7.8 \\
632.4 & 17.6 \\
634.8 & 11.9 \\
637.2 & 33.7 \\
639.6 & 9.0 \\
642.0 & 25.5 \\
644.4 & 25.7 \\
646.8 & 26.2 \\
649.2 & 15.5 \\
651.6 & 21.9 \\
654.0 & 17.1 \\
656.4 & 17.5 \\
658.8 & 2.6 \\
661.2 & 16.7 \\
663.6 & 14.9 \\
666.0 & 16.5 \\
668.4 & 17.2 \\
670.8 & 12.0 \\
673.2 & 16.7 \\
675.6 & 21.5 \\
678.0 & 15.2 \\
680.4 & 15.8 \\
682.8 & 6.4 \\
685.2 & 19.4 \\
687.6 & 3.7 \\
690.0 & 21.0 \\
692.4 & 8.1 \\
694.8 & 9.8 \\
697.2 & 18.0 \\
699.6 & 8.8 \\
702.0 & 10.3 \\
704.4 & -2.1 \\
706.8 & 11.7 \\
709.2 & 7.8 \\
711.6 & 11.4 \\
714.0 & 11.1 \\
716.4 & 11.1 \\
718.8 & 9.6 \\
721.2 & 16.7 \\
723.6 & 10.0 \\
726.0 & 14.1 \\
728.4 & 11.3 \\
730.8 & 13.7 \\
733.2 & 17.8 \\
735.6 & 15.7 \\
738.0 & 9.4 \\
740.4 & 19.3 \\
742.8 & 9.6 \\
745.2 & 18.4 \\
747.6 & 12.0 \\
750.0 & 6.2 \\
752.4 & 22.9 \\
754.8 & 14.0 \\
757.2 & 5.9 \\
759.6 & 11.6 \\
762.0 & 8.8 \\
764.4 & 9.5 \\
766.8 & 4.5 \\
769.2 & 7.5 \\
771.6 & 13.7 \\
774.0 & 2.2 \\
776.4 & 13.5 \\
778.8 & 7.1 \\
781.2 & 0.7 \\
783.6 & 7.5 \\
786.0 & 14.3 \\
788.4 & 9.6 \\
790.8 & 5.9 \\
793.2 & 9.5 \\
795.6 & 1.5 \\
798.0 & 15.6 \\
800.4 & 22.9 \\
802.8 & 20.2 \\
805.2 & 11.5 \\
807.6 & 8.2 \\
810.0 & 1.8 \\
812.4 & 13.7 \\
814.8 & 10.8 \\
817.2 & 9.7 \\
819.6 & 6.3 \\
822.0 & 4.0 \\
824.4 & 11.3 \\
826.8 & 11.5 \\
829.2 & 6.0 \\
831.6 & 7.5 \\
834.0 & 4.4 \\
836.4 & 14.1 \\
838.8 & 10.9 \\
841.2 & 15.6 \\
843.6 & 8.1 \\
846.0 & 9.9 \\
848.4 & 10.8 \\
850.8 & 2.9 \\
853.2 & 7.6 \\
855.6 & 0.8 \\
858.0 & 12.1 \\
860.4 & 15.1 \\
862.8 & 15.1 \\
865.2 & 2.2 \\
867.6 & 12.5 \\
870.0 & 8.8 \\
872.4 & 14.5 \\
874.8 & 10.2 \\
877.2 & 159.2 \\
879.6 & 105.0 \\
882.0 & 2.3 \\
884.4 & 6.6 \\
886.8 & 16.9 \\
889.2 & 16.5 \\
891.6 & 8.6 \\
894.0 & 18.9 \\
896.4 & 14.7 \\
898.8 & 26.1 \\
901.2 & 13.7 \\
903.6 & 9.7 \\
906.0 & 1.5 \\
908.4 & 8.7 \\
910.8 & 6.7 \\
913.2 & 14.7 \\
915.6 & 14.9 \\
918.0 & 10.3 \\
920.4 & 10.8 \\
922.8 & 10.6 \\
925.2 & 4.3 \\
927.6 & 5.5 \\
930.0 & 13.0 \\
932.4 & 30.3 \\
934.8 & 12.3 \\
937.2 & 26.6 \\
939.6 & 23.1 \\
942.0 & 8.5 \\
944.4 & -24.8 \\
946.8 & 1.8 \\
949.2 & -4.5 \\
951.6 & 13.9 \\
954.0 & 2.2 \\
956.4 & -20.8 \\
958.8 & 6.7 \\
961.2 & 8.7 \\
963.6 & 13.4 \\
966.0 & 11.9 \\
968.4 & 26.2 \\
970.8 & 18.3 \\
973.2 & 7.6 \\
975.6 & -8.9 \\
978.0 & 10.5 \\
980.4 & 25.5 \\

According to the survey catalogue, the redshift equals 0.76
